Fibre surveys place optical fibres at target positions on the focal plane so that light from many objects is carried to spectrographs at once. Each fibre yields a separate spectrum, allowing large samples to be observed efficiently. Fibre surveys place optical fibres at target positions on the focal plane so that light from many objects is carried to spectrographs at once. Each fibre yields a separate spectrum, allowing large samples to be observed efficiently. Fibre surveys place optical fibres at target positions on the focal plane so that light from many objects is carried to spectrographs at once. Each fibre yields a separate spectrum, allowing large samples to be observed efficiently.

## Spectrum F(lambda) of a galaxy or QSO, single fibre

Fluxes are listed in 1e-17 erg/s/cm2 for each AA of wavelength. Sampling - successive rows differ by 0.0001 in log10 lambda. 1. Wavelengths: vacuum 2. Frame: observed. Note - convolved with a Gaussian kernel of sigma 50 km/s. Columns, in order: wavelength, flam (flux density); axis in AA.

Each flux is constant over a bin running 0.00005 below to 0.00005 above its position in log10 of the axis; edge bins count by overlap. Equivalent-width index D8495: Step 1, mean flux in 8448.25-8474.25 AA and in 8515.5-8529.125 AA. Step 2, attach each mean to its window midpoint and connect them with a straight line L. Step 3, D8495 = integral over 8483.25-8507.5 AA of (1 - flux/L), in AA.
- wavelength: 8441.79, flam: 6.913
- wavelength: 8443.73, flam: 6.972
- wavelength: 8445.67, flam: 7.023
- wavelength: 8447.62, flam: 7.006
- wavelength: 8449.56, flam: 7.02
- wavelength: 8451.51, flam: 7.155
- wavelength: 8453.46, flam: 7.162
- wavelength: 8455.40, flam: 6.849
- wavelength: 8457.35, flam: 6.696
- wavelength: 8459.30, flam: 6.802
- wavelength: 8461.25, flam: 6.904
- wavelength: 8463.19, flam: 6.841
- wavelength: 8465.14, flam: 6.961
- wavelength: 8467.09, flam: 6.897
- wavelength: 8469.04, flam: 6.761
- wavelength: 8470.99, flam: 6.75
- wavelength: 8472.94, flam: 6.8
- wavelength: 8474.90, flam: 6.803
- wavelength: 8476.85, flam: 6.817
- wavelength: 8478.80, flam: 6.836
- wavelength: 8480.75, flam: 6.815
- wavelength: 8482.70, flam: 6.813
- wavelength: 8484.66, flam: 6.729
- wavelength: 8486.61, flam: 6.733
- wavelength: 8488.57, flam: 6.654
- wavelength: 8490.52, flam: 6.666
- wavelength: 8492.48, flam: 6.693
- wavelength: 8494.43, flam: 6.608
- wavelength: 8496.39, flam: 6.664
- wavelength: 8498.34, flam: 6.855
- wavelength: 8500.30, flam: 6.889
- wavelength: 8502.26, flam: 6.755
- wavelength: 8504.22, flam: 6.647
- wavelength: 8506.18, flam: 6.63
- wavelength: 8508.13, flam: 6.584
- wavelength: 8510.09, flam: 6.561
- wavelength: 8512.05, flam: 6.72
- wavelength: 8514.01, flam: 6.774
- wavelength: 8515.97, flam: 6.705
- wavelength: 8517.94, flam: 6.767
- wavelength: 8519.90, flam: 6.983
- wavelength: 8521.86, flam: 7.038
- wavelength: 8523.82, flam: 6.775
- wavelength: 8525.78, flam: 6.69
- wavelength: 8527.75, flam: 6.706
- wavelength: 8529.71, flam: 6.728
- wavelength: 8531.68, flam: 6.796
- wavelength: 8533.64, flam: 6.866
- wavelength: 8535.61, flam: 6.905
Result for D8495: 0.5 AA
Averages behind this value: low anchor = 6.89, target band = 6.71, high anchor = 6.81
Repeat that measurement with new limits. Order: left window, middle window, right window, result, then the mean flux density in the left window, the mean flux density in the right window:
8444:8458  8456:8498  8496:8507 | 0.5 AA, 6.99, 6.74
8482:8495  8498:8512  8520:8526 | 0.2 AA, 6.7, 6.88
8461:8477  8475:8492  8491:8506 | 0.1 AA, 6.84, 6.72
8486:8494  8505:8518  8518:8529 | 0.2 AA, 6.68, 6.83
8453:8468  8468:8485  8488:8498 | 0.0 AA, 6.88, 6.68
